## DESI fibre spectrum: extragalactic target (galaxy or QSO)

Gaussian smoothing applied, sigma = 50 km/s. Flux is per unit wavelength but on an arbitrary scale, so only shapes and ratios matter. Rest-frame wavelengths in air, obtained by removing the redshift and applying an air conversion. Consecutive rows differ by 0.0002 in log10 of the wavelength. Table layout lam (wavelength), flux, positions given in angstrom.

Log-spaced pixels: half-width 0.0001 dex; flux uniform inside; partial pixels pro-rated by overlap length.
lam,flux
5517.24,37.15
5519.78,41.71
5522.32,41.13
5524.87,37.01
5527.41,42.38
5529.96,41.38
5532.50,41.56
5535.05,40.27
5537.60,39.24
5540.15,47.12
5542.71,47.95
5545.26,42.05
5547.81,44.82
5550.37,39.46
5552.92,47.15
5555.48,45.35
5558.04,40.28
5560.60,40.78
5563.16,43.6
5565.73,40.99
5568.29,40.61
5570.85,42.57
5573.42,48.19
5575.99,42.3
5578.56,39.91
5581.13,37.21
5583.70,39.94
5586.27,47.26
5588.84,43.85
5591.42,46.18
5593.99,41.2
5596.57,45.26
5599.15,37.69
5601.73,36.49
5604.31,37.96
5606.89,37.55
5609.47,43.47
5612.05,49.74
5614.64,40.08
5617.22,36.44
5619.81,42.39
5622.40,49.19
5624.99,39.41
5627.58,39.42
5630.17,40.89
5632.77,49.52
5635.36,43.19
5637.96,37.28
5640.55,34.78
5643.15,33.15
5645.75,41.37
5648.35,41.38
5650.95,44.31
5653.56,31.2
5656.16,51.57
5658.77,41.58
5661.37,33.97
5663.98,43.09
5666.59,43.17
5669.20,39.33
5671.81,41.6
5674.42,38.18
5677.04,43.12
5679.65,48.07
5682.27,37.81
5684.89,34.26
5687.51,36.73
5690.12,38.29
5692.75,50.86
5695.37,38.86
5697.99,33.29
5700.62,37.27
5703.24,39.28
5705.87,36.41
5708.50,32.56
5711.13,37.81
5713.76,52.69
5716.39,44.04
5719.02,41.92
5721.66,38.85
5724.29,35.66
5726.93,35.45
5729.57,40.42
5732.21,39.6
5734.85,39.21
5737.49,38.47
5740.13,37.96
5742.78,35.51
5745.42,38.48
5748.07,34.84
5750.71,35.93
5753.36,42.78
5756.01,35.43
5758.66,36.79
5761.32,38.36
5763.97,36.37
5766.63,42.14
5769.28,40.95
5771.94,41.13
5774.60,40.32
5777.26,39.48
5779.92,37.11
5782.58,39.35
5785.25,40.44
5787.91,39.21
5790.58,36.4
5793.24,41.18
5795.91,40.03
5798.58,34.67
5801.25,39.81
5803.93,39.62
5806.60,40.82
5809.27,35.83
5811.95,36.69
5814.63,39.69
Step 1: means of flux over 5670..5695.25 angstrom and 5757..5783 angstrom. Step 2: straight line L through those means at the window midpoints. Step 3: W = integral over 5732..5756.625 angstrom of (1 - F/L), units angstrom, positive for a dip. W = 1.1 angstrom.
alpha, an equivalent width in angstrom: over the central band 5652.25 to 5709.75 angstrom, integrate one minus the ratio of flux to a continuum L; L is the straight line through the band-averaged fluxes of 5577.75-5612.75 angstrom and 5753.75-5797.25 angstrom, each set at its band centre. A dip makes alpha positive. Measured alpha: 1.2 angstrom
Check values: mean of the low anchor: 41.6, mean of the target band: 39.6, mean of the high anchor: 39.1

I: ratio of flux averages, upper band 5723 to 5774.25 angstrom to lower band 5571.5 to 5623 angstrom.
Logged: 0.9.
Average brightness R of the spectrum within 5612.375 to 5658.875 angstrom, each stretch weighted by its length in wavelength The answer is 41.1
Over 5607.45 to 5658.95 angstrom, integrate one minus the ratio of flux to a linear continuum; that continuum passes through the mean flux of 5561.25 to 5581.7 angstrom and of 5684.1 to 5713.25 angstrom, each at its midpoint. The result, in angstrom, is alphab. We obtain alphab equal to -1.60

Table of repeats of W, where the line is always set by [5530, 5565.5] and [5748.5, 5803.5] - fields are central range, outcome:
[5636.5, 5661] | 1.0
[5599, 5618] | 0.8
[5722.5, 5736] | 0.5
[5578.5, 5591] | 0.0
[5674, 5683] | -0.4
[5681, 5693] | 0.5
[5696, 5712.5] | 1.6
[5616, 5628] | 0.0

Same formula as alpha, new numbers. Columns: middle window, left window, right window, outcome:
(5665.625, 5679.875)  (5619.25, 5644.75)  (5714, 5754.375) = -0.6 angstrom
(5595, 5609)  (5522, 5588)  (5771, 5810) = 0.8 angstrom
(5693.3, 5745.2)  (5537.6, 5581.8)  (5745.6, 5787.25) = 1.1 angstrom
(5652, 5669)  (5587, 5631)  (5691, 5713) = -0.3 angstrom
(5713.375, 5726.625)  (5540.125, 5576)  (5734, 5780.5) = -0.7 angstrom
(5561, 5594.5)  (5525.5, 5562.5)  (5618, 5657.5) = -0.3 angstrom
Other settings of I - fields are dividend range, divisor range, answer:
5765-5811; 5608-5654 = 0.96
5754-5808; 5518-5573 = 0.92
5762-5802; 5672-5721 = 0.98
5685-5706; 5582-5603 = 0.92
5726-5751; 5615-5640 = 0.90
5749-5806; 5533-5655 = 0.93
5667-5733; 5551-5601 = 0.93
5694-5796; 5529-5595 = 0.91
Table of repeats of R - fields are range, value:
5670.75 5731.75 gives 39.7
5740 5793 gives 38.5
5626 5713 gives 39.9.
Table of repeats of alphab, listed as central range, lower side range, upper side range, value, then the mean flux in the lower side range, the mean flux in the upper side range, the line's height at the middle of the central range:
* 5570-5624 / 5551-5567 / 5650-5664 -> -0.1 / 42.9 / 40.7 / 42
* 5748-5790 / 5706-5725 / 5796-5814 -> 0.2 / 40.4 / 38.1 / 39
